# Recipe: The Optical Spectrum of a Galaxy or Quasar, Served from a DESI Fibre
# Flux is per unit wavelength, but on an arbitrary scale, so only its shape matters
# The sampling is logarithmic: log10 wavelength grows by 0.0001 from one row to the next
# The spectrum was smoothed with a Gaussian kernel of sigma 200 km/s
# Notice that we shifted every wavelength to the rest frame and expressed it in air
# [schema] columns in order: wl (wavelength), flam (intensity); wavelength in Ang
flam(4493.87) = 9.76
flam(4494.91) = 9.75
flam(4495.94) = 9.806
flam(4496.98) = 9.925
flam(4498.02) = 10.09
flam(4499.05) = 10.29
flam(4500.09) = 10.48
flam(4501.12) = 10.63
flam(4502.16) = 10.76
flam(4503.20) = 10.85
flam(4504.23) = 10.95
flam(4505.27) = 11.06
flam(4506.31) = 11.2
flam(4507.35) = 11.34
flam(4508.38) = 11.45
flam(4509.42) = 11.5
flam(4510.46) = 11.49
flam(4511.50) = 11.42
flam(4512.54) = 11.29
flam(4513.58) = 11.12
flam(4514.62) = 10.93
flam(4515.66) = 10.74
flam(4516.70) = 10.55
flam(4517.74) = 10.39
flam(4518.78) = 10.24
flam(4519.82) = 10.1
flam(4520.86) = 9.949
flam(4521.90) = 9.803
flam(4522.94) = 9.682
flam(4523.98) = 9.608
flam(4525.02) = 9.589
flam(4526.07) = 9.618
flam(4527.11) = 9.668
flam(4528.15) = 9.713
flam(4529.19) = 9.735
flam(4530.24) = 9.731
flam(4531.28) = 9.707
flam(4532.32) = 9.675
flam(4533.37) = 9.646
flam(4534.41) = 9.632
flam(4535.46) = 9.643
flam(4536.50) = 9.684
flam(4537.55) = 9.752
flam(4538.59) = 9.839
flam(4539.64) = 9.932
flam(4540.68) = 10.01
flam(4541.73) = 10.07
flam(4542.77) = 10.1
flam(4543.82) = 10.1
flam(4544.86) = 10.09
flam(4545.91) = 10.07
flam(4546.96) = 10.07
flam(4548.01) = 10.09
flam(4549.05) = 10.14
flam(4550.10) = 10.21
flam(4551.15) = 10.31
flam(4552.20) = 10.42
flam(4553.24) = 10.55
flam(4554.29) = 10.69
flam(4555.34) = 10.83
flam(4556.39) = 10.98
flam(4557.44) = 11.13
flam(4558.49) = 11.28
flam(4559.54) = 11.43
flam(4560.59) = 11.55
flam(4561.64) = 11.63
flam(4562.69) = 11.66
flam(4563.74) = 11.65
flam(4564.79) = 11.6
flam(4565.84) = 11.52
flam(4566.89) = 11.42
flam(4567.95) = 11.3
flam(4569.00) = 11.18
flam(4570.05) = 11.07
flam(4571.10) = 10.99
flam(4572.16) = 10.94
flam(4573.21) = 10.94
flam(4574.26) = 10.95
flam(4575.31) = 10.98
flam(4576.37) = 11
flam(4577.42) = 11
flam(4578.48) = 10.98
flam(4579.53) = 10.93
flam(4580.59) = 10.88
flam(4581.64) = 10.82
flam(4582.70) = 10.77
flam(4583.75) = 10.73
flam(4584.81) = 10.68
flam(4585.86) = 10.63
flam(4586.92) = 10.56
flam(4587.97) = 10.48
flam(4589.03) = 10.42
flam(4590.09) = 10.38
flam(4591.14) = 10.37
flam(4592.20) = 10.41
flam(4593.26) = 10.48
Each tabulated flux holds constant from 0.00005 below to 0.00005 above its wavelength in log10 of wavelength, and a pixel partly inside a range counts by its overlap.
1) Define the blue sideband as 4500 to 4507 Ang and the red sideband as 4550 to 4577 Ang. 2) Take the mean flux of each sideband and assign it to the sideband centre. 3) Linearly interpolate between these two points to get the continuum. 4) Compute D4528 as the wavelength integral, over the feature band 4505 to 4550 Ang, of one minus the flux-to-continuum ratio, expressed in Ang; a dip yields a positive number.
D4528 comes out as 3.0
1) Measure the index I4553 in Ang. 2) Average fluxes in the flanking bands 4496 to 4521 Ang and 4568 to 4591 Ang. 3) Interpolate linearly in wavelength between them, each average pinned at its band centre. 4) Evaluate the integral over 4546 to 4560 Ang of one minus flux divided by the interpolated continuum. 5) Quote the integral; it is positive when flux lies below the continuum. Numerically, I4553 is 0.26 Ang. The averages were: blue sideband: 10.8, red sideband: 10.8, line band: 10.6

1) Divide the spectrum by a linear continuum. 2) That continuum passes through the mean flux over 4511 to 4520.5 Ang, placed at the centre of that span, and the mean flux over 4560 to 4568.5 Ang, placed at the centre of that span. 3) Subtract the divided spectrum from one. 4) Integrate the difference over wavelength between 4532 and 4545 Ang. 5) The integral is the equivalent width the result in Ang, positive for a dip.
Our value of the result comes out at 1.5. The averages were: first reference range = 10.7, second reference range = 11.5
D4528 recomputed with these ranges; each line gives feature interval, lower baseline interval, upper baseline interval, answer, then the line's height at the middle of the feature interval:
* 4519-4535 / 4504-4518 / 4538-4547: 1.26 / 10.6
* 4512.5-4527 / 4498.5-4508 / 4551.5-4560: 0.88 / 10.9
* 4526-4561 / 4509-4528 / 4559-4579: 2.09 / 10.8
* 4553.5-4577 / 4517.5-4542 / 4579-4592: -1.99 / 10.3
